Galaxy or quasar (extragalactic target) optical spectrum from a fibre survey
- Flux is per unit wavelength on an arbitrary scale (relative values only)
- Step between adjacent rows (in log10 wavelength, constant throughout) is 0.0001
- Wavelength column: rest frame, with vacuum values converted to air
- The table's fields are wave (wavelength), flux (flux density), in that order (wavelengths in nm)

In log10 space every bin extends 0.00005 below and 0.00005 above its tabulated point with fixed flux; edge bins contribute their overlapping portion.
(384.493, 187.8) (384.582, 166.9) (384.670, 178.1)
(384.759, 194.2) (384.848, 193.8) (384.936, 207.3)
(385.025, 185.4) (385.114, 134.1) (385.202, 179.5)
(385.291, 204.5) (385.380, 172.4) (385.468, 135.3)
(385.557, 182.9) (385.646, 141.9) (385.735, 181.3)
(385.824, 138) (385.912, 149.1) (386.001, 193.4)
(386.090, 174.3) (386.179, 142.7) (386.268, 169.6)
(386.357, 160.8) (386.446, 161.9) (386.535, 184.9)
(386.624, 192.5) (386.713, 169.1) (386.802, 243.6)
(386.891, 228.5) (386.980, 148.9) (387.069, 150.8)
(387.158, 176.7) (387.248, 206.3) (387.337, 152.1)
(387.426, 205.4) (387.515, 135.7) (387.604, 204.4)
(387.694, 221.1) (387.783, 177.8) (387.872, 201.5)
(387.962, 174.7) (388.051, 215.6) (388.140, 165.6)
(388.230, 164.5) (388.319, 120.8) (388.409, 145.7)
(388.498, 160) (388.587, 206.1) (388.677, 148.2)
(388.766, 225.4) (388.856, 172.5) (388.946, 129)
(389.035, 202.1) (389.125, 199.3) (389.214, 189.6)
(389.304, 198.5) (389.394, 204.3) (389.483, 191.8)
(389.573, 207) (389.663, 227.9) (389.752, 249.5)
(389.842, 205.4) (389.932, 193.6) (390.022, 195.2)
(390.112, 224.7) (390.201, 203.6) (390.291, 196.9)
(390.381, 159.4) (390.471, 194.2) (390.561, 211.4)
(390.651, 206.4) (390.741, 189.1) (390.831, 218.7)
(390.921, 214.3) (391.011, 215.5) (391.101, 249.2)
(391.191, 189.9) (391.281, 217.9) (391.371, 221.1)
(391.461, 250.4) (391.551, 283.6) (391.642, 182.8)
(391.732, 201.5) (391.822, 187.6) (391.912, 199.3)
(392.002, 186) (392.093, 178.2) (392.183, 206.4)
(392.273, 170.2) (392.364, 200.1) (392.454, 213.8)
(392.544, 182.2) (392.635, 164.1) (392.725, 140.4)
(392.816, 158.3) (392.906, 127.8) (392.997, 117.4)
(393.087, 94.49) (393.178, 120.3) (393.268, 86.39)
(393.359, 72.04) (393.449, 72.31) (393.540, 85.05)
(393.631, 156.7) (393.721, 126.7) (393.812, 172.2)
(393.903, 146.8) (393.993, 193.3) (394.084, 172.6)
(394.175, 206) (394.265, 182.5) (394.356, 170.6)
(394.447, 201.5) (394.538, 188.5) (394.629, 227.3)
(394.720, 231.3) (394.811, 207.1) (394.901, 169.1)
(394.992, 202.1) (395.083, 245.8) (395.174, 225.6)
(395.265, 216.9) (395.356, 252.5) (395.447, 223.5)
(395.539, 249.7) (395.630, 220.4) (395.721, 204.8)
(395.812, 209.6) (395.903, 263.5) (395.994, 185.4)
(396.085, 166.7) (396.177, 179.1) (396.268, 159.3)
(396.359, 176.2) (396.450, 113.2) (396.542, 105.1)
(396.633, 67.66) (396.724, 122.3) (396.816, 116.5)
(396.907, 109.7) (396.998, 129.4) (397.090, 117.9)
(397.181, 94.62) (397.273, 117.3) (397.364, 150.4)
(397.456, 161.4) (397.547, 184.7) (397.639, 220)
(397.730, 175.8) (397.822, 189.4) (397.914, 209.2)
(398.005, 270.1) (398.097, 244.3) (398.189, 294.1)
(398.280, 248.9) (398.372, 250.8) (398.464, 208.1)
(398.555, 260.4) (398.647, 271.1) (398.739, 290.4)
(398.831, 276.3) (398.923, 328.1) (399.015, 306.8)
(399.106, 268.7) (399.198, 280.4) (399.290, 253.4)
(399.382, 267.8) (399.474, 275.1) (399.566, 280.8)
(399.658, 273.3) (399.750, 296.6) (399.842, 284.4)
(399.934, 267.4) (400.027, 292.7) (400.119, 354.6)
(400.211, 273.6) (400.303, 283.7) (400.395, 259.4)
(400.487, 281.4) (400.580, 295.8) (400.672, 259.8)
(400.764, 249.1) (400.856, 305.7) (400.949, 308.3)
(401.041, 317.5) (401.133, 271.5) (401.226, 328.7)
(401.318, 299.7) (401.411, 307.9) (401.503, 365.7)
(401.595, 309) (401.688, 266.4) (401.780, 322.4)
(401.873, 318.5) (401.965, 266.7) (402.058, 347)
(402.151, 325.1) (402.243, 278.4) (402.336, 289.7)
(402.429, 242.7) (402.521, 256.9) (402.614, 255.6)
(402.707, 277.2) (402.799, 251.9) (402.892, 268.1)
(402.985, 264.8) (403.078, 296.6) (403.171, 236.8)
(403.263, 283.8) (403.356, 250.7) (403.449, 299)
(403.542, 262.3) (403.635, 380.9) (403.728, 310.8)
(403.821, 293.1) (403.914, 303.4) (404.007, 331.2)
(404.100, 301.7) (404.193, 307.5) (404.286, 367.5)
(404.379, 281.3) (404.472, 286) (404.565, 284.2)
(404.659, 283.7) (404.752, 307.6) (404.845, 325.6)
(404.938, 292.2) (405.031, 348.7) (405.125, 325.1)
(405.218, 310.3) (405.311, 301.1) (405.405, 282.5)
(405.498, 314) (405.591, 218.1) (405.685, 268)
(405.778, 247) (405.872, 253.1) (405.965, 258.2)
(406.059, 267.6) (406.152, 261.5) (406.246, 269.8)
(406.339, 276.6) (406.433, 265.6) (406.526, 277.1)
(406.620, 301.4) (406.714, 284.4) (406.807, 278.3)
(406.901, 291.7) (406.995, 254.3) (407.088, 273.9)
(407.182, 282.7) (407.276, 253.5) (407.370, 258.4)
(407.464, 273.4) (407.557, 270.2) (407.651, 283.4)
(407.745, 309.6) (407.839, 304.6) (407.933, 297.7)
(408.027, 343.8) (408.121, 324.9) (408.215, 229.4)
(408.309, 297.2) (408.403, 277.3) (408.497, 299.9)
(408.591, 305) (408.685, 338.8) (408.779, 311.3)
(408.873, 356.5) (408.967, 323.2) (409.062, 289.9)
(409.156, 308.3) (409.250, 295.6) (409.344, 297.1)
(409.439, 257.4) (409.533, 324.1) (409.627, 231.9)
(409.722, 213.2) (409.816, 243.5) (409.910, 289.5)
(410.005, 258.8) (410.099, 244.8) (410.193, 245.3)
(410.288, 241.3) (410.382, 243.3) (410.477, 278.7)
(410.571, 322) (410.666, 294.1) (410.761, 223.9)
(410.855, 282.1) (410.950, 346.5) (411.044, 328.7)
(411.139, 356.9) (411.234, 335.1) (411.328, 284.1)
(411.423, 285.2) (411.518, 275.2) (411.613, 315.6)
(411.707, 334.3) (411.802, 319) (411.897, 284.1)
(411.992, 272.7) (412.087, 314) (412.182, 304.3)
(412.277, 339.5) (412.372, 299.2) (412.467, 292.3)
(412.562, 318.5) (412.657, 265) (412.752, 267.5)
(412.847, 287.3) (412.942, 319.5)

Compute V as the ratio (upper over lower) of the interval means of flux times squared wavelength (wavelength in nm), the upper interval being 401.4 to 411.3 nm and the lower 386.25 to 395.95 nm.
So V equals 1.66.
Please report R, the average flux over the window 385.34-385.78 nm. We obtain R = 163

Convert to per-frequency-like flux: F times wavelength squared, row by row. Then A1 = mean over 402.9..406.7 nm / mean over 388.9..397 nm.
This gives 1.7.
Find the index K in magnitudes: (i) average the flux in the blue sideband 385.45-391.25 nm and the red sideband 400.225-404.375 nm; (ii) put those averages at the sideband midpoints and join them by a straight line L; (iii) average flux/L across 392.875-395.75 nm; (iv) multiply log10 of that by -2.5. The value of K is 0.32 mag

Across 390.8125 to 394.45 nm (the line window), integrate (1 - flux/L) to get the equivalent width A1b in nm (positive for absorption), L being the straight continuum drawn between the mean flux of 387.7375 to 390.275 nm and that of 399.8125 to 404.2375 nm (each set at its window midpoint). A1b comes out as 0.723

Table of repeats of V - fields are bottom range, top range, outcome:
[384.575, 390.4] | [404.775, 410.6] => 1.72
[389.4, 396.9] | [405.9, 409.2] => 1.69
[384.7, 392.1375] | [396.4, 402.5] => 1.39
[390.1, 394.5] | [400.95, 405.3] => 1.77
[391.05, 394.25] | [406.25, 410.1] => 1.82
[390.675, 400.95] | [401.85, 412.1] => 1.48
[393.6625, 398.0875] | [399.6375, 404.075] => 1.66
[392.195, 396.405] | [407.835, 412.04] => 1.78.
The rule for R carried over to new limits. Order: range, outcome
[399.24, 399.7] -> 270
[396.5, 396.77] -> 98.4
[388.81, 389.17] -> 176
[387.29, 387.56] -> 165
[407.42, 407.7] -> 276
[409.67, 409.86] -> 228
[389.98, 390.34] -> 205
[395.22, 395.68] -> 232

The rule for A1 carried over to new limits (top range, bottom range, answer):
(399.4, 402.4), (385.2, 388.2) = 1.78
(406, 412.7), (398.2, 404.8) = 1.04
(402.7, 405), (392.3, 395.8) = 1.77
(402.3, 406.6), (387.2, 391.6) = 1.57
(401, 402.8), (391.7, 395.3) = 1.82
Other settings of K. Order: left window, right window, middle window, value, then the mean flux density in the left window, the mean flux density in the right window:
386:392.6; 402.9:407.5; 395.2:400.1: 0.130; 193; 286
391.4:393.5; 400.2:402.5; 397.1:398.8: 0.165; 165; 295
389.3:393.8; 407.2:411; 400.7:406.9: -0.149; 183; 285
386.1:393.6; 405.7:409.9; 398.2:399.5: -0.166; 182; 283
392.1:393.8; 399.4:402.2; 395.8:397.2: 0.399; 140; 296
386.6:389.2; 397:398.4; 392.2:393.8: 0.340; 181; 192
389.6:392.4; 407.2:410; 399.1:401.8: -0.155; 207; 289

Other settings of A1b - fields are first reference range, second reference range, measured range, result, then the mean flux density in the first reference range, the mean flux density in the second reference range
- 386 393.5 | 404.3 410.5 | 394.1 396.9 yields 0.350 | 183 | 284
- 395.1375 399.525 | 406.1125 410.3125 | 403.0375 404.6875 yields -0.298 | 207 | 283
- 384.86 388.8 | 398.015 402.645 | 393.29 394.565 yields 0.449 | 176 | 285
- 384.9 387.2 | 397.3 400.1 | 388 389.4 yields 0.095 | 173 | 253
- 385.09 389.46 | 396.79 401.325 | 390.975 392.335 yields -0.043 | 177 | 247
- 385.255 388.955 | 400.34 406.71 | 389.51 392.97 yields 0.054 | 175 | 290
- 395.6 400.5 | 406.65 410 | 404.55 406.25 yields -0.111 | 220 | 287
